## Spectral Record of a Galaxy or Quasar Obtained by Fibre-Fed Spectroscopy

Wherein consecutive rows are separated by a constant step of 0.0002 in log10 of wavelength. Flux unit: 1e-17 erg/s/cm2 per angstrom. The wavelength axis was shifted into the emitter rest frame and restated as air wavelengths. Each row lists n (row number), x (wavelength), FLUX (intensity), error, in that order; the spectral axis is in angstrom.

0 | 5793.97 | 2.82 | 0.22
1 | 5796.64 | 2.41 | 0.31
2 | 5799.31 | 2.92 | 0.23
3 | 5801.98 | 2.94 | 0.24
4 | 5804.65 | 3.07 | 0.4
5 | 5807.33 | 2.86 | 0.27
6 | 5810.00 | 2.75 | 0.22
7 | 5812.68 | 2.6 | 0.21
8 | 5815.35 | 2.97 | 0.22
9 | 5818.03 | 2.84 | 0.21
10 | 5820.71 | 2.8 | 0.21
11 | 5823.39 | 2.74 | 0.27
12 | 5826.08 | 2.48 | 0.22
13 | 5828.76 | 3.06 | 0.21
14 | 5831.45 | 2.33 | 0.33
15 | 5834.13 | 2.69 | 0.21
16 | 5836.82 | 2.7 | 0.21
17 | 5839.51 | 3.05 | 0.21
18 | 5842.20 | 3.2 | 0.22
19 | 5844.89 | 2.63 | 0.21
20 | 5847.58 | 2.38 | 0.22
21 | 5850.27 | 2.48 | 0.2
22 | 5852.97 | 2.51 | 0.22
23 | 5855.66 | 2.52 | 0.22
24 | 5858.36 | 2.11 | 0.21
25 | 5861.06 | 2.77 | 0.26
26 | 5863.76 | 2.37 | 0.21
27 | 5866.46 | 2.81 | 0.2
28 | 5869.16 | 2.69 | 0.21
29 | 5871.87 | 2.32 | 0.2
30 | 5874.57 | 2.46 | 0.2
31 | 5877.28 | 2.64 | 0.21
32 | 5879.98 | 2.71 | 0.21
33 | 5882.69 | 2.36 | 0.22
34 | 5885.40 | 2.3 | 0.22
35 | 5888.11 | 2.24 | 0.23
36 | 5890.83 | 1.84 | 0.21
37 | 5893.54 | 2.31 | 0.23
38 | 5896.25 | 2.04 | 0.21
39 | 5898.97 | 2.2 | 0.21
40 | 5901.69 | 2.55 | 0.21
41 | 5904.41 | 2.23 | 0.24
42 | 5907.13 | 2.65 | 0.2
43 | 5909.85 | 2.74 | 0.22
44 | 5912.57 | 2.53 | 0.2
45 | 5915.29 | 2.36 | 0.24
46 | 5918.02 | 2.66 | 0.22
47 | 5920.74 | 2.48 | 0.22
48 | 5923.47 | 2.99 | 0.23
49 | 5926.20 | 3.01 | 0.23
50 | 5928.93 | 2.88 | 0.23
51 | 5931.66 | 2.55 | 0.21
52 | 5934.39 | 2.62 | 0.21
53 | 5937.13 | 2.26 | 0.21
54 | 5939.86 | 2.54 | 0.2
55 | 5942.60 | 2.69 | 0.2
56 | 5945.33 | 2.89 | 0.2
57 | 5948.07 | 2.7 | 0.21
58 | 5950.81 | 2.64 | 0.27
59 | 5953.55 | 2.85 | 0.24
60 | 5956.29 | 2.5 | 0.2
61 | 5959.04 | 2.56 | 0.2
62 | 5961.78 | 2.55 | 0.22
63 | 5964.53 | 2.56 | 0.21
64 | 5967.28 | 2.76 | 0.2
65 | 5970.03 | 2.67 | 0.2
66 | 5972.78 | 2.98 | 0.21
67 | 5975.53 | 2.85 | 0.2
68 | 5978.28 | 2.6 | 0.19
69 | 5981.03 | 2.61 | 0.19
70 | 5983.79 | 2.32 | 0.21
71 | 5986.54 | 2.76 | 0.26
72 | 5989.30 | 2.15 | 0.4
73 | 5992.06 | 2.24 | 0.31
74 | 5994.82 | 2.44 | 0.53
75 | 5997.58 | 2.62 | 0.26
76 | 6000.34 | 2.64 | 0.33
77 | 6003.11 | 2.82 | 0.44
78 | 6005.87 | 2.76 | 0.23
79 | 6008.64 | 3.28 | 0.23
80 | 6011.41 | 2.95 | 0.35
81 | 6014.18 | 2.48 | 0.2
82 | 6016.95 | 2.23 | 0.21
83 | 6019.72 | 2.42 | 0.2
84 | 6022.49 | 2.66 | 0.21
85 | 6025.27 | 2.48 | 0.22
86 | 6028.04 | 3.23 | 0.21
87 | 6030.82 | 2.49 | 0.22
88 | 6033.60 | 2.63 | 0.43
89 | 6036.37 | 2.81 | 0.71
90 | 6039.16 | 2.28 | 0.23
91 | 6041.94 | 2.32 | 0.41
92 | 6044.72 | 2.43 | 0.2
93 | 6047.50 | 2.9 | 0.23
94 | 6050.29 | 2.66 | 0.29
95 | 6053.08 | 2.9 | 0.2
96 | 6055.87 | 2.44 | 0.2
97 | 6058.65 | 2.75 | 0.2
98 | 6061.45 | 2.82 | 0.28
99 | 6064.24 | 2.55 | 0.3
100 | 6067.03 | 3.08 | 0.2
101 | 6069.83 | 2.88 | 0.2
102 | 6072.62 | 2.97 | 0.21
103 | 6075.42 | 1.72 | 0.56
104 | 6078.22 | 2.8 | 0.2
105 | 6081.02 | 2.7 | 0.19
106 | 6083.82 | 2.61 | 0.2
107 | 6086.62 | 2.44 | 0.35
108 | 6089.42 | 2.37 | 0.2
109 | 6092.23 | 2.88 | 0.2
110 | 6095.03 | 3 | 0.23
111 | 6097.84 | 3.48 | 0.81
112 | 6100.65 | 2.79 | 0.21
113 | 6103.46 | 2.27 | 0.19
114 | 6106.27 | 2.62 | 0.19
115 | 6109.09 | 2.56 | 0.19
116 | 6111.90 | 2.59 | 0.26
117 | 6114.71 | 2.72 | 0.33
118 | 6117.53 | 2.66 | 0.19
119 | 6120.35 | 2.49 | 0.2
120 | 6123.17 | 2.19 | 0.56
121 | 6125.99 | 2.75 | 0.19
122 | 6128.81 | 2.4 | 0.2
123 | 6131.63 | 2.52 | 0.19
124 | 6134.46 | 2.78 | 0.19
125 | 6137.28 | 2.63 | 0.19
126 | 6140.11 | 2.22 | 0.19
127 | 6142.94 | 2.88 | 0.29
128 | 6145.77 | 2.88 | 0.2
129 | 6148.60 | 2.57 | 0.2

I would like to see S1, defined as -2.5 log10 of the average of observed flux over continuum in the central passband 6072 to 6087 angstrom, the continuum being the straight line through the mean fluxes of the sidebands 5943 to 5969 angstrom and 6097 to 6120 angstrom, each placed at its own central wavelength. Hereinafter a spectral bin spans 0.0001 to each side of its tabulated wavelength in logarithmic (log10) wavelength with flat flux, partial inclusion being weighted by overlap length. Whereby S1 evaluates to 0.06 mag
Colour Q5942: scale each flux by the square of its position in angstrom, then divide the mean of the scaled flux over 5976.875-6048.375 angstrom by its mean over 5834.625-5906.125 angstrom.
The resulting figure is 1.10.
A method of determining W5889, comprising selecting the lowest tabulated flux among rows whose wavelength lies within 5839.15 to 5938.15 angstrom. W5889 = 1.84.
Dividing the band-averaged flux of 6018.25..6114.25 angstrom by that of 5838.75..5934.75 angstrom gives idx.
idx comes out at 1.05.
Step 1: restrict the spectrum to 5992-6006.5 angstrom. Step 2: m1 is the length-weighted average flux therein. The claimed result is 2.61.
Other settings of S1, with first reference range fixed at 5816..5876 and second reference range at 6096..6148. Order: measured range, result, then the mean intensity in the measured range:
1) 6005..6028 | -0.02 mag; 2.69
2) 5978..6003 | 0.06 mag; 2.5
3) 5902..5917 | 0.05 mag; 2.51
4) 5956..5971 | 0.01 mag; 2.6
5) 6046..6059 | -0.04 mag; 2.73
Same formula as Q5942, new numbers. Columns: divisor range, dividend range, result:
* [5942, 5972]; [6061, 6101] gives 1.07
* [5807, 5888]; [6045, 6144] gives 1.10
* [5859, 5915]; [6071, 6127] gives 1.16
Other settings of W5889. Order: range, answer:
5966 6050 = 2.15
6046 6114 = 1.72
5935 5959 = 2.26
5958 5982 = 2.55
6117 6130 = 2.19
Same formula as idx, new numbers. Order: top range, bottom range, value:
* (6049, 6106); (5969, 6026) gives 1.03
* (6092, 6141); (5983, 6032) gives 1.01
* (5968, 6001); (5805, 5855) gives 0.94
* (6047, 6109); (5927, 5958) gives 1.02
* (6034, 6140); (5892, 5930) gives 1.04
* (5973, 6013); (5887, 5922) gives 1.12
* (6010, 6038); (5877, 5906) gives 1.15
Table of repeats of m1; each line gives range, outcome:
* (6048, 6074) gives 2.79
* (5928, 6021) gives 2.63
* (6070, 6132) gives 2.62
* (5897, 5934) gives 2.59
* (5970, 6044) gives 2.62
